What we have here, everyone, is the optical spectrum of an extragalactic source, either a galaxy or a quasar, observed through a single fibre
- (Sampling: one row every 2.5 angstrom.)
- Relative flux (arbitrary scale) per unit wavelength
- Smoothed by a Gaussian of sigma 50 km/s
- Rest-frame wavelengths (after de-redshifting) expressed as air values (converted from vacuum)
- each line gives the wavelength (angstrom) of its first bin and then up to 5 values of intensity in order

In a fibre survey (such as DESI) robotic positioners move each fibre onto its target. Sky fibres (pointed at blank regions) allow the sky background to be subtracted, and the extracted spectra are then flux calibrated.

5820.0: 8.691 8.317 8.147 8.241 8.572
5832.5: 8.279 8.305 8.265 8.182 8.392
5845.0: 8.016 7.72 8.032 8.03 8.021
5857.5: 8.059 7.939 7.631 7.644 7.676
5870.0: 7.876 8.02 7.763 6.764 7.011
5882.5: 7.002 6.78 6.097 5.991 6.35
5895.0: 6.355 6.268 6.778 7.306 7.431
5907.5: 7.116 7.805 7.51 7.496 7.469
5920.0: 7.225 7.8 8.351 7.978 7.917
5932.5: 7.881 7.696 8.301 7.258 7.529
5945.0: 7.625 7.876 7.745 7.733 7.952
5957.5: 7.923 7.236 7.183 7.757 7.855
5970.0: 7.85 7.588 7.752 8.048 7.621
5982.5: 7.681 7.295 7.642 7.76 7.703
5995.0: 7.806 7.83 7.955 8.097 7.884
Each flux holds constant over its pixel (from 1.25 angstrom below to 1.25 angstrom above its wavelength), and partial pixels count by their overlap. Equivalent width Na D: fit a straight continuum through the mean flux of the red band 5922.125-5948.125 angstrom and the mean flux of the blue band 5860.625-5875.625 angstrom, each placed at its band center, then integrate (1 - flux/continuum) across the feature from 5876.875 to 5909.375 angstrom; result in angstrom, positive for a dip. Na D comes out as 4.4 angstrom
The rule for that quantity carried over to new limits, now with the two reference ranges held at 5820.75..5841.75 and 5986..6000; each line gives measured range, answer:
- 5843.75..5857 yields 0.4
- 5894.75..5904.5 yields 1.6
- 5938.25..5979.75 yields 1.0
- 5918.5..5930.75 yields 0.2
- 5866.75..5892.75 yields 3.5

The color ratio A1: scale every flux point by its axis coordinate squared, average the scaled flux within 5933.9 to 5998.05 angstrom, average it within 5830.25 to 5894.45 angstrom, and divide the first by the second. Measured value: 1.05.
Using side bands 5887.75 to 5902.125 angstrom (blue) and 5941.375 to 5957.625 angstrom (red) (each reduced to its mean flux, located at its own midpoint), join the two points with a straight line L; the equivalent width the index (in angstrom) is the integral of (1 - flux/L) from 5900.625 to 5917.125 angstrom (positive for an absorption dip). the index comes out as -1.7 angstrom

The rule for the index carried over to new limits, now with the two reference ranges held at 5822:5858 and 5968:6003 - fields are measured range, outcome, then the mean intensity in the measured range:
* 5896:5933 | 2.24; 7.47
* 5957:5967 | 0.39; 7.52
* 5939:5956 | 0.40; 7.68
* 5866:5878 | 0.60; 7.67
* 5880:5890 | 1.80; 6.6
